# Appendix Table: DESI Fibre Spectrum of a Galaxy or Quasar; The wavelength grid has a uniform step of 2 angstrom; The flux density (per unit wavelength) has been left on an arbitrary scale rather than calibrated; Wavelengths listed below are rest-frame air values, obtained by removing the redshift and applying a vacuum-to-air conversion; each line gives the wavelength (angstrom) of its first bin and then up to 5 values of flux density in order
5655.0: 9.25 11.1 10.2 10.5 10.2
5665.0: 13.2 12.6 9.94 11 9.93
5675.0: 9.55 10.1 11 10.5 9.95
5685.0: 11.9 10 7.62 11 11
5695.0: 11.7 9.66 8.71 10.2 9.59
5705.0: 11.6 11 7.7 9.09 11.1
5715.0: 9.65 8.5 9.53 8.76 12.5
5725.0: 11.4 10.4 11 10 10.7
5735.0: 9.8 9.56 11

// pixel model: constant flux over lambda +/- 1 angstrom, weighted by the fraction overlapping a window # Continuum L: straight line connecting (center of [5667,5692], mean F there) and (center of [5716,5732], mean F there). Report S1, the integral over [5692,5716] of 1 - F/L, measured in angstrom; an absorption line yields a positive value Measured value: 0.46 angstrom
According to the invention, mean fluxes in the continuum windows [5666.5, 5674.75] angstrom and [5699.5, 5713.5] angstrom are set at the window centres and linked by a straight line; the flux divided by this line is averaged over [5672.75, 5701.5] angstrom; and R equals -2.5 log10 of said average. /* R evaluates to 0.01 mag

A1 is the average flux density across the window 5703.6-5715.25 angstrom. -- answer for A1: 10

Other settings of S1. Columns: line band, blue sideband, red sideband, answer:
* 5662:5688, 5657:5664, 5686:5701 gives -1.37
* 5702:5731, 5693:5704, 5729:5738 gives -0.08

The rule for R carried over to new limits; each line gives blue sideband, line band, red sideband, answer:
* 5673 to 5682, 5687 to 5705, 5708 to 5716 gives -0.027 mag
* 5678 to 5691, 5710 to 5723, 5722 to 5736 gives 0.105 mag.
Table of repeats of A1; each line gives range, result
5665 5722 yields 10.2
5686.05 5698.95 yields 10.1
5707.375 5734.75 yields 10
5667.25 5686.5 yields 10.5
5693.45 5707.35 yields 10.3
